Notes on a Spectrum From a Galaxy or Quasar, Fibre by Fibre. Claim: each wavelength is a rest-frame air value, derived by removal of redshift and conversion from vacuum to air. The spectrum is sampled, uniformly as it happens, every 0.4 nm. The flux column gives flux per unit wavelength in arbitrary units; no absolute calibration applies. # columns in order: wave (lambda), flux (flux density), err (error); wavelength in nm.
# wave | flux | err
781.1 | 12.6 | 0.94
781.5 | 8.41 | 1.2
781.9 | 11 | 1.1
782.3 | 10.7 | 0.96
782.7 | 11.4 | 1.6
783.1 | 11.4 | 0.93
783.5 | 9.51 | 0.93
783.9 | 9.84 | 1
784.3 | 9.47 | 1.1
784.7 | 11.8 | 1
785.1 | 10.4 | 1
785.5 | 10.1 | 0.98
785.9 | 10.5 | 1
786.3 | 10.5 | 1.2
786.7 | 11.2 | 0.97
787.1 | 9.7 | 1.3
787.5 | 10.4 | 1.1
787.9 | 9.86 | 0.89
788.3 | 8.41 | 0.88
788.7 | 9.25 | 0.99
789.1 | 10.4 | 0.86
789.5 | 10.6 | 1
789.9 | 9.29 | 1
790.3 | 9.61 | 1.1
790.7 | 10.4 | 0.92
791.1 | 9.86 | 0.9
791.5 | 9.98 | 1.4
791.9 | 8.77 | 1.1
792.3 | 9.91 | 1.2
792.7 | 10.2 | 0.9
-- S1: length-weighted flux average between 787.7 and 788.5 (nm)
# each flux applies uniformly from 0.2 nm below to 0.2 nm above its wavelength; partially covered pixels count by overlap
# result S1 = 9.13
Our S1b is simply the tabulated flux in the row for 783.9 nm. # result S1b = 9.84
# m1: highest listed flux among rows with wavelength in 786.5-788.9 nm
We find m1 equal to 11.2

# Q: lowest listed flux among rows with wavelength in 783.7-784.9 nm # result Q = 9.47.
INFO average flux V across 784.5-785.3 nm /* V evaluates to 11.1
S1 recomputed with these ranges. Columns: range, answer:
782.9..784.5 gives 10.1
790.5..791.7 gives 10.1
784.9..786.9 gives 10.5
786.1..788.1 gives 10.3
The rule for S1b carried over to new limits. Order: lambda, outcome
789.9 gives 9.29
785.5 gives 10.1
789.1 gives 10.4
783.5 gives 9.51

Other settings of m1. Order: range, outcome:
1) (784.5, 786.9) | 11.8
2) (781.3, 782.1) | 11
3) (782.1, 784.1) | 11.4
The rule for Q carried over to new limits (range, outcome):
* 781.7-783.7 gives 9.51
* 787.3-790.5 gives 8.41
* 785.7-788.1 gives 9.7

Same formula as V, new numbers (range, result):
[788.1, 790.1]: 9.59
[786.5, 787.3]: 10.4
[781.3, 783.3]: 10.6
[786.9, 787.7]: 10.1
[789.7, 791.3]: 9.79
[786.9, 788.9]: 9.52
